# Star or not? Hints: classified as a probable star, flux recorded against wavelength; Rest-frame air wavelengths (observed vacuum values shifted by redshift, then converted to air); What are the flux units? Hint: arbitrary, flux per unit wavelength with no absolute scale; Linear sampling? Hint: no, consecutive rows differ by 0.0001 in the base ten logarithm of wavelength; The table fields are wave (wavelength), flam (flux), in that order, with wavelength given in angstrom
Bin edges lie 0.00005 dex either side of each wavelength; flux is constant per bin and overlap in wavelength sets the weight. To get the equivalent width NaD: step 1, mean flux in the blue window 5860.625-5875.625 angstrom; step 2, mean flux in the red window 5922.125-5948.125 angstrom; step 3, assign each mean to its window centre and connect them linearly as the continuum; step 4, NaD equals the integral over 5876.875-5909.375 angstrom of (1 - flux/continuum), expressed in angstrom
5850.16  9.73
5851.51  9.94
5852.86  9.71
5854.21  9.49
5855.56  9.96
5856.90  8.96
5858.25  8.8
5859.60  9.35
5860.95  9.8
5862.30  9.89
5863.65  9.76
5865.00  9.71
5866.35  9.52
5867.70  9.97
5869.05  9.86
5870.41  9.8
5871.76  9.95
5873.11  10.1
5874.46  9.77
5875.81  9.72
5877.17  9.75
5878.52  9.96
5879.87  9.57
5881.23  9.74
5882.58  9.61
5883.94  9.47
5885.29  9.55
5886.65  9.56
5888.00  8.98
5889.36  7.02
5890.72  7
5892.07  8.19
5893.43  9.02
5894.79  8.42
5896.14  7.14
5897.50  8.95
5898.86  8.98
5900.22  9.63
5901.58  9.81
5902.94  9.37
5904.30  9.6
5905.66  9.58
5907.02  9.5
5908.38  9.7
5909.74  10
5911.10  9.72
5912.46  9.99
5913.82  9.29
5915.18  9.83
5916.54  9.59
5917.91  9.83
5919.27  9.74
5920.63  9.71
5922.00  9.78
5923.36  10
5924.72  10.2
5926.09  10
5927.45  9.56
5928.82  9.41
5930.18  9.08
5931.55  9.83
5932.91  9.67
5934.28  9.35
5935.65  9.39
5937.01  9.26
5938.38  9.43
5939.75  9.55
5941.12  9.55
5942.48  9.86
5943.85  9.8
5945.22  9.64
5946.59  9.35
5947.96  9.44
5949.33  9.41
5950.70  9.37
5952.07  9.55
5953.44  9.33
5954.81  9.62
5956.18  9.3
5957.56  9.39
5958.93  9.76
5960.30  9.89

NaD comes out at 2.2 angstrom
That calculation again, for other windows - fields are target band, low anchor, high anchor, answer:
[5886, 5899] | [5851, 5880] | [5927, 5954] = 1.8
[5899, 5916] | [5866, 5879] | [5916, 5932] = 0.2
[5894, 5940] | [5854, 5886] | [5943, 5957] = 0.3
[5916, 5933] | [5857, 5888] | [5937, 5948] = -0.2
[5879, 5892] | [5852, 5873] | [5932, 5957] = 0.9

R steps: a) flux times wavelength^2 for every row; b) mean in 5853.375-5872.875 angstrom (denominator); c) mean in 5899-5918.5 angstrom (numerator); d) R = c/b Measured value 1.02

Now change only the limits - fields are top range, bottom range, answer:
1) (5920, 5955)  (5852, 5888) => 1.02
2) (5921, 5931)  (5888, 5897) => 1.24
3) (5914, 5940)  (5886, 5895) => 1.18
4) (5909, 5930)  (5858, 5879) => 1.02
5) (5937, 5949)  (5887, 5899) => 1.19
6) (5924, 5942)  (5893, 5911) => 1.05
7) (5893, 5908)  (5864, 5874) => 0.93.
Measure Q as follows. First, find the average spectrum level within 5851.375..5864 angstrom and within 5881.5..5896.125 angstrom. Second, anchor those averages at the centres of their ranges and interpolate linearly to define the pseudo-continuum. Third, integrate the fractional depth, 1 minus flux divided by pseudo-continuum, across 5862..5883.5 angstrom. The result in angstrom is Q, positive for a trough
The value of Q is -1.6 angstrom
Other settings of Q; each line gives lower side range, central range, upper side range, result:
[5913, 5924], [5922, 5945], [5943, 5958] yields 0.0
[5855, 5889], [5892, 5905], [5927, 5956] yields 0.8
